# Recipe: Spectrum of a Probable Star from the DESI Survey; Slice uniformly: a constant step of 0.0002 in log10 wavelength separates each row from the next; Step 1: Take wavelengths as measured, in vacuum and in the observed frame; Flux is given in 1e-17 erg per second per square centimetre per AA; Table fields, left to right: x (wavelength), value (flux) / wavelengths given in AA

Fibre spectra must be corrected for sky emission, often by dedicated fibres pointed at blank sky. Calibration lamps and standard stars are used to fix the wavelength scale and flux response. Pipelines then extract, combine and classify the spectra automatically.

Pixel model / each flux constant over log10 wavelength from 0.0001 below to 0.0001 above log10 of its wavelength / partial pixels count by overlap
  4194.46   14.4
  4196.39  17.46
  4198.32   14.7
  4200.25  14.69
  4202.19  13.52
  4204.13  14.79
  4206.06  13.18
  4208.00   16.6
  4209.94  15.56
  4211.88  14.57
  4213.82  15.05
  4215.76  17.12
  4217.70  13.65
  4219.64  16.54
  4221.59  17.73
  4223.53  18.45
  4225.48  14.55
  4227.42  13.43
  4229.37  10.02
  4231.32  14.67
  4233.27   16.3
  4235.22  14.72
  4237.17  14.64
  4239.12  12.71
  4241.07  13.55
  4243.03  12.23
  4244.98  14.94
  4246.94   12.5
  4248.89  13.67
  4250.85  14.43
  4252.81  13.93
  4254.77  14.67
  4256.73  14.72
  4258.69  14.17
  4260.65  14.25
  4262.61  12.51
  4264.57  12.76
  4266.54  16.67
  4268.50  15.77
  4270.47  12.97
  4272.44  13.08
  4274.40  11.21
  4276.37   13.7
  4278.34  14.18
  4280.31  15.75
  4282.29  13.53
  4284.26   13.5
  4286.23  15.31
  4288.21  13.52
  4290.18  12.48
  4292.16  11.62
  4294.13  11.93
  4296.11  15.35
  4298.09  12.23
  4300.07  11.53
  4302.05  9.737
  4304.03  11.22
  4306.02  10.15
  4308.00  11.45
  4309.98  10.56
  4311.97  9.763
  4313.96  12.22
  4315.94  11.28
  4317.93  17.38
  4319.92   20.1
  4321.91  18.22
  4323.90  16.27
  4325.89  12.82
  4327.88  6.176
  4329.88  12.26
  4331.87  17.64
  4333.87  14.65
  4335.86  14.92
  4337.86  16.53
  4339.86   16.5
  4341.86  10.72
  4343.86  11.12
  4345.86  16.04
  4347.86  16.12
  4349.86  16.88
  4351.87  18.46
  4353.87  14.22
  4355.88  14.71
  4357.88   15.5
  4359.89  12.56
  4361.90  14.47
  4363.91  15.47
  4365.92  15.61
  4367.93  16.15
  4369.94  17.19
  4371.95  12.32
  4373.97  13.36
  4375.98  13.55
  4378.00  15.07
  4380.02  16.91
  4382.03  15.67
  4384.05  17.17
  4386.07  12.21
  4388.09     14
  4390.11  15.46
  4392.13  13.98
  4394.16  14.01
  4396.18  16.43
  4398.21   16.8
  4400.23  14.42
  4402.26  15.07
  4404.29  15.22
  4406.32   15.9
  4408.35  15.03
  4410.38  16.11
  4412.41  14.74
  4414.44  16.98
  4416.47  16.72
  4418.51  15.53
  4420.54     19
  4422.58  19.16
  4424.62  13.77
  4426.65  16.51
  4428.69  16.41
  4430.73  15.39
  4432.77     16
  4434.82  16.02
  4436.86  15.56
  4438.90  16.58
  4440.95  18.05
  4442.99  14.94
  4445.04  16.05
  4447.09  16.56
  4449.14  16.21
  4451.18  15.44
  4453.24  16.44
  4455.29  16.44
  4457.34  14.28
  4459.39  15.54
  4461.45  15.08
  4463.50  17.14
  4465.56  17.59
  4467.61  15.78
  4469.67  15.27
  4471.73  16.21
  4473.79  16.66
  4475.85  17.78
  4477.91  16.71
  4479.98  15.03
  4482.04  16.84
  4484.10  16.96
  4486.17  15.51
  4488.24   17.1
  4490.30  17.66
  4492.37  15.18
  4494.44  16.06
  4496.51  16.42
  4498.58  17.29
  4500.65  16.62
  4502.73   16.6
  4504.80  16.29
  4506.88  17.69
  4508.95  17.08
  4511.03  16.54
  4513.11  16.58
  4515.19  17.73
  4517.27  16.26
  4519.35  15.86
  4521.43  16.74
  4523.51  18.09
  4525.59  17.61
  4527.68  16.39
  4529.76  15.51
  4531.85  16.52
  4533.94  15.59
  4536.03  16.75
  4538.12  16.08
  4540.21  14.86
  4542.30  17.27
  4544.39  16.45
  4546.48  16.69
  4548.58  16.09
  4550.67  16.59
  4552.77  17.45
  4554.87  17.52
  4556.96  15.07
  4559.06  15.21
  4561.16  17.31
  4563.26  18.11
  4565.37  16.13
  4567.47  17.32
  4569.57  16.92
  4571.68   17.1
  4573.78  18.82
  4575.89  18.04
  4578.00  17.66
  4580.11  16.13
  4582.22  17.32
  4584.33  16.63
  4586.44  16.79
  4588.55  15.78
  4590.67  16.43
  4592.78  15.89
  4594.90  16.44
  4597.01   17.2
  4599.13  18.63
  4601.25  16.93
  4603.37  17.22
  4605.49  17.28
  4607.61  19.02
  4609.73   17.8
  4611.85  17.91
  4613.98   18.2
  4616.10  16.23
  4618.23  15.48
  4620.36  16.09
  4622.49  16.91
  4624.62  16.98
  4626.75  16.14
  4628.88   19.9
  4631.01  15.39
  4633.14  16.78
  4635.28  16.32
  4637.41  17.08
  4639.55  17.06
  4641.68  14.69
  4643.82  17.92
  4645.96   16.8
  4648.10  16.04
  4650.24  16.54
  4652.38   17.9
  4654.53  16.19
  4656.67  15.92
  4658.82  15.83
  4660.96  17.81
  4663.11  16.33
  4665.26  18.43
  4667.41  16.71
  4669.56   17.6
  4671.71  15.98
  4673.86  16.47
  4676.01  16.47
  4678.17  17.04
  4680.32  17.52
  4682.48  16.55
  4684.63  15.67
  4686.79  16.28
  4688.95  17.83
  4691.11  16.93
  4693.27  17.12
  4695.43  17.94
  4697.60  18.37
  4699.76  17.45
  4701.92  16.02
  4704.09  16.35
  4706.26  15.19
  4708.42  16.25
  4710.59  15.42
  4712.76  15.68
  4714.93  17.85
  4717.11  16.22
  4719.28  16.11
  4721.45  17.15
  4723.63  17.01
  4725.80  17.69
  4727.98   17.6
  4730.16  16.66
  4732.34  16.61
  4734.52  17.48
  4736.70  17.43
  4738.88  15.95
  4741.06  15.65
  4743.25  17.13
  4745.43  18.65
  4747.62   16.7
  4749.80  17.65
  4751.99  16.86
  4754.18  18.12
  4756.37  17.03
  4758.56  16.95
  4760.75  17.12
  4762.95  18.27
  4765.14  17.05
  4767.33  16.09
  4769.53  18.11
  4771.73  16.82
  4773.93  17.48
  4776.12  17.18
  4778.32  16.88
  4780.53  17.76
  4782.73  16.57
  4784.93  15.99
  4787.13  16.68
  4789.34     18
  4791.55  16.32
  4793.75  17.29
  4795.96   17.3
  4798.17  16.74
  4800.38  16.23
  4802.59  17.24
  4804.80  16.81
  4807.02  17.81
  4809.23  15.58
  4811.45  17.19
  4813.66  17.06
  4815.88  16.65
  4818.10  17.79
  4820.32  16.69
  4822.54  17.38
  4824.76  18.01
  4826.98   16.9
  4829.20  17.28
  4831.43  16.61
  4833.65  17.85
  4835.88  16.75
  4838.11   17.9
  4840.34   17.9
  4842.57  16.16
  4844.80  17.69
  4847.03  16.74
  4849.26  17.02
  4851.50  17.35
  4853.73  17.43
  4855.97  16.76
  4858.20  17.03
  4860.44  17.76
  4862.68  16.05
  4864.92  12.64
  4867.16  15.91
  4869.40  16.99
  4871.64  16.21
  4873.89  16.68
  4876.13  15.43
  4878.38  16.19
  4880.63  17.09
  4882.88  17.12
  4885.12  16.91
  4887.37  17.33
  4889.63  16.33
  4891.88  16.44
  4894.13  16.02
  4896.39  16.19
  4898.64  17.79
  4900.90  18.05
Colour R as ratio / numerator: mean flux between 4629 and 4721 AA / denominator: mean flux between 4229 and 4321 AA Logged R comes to 1.2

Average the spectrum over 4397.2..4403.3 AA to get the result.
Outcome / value 15.4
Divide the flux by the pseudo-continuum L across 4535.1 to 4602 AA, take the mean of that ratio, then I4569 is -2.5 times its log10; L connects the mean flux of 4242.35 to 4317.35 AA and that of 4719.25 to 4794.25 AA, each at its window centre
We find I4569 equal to -0.09 mag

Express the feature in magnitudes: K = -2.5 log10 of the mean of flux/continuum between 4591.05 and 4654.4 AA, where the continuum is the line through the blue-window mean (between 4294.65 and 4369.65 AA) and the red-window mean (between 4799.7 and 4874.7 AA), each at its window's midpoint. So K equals -0.09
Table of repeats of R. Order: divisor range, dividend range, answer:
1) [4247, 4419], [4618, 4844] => 1.19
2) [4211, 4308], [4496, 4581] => 1.21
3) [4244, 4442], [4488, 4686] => 1.16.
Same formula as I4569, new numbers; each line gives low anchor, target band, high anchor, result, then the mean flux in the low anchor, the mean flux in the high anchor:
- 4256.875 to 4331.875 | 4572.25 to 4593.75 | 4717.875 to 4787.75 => -0.09 mag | 13.3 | 17.1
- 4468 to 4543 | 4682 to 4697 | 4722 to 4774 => 0.00 mag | 16.5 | 17.2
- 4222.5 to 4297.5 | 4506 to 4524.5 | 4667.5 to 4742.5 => -0.09 mag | 13.9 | 16.8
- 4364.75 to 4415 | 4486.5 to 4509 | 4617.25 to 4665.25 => -0.06 mag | 15.2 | 16.7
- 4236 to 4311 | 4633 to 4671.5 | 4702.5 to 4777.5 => -0.03 mag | 13.2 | 16.9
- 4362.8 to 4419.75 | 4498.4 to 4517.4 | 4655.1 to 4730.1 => -0.07 mag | 15.3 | 16.8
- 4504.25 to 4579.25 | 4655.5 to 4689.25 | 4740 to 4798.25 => 0.01 mag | 16.8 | 17.1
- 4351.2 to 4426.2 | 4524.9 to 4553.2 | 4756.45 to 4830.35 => -0.03 mag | 15.4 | 17.1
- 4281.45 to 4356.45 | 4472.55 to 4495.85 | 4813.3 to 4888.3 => -0.13 mag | 13.7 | 16.9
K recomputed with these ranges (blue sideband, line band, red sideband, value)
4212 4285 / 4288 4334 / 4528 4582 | 0.15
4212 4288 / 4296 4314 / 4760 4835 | 0.29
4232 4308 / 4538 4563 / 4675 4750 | -0.06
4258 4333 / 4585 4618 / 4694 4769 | -0.08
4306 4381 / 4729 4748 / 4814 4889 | -0.04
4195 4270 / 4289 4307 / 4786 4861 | 0.25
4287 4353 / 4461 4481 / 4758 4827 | -0.12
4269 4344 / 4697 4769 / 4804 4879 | -0.05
